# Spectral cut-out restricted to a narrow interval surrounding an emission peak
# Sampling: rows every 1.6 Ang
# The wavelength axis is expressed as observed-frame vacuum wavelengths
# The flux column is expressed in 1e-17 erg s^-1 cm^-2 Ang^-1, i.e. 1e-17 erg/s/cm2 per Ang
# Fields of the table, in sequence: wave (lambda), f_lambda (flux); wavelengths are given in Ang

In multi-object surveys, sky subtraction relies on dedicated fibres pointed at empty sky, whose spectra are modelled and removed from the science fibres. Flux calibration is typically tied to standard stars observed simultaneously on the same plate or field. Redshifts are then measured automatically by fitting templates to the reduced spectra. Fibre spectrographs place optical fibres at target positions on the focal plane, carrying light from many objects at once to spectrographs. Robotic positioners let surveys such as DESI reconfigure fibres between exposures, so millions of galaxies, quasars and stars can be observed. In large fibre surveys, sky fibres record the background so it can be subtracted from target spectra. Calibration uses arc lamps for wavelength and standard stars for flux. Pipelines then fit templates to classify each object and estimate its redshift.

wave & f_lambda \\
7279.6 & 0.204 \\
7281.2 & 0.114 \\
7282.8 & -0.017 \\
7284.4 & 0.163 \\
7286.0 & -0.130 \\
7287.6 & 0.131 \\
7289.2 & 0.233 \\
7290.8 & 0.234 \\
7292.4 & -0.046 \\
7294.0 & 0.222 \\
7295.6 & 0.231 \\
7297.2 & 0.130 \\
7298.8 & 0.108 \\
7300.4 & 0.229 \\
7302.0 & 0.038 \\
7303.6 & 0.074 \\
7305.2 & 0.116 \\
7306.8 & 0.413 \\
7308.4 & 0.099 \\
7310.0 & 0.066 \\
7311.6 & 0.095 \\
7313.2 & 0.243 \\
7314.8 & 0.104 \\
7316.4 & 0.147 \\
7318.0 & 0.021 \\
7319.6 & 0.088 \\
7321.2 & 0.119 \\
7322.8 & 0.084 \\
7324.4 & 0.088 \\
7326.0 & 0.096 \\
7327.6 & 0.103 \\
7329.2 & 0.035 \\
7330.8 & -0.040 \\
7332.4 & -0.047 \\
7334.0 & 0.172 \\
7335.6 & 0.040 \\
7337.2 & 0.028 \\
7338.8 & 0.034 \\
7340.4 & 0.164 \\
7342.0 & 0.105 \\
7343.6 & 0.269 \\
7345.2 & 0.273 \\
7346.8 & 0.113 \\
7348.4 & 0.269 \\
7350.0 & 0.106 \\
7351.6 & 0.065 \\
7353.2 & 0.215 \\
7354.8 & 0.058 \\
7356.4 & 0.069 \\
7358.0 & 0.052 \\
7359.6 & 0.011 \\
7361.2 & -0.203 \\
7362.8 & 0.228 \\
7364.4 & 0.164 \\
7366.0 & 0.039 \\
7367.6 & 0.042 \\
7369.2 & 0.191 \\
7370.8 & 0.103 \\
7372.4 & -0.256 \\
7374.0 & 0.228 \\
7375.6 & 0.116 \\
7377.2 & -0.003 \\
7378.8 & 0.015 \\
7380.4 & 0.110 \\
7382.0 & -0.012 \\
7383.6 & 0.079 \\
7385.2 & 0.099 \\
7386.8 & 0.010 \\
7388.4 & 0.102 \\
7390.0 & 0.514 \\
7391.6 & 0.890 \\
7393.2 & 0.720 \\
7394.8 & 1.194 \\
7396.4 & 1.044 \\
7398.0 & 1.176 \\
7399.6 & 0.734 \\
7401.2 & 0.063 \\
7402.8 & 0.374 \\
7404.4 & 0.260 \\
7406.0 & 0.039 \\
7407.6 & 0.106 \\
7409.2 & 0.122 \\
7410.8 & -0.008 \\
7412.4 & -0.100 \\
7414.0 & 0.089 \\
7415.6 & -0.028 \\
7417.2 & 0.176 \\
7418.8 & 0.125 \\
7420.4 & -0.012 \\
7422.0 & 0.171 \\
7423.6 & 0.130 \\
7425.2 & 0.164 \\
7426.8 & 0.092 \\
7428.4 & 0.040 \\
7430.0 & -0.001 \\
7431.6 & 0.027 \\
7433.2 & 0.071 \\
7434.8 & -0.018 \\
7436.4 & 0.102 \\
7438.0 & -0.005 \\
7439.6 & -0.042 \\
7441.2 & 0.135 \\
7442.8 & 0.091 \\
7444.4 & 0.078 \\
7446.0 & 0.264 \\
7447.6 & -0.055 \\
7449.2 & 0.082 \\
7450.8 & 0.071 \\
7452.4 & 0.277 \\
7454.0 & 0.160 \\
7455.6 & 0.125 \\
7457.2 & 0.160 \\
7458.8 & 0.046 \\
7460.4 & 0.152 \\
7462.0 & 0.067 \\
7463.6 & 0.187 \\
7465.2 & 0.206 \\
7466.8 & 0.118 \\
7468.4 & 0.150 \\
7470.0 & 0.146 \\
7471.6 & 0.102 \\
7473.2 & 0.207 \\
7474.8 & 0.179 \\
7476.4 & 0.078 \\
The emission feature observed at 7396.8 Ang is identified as [O II]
